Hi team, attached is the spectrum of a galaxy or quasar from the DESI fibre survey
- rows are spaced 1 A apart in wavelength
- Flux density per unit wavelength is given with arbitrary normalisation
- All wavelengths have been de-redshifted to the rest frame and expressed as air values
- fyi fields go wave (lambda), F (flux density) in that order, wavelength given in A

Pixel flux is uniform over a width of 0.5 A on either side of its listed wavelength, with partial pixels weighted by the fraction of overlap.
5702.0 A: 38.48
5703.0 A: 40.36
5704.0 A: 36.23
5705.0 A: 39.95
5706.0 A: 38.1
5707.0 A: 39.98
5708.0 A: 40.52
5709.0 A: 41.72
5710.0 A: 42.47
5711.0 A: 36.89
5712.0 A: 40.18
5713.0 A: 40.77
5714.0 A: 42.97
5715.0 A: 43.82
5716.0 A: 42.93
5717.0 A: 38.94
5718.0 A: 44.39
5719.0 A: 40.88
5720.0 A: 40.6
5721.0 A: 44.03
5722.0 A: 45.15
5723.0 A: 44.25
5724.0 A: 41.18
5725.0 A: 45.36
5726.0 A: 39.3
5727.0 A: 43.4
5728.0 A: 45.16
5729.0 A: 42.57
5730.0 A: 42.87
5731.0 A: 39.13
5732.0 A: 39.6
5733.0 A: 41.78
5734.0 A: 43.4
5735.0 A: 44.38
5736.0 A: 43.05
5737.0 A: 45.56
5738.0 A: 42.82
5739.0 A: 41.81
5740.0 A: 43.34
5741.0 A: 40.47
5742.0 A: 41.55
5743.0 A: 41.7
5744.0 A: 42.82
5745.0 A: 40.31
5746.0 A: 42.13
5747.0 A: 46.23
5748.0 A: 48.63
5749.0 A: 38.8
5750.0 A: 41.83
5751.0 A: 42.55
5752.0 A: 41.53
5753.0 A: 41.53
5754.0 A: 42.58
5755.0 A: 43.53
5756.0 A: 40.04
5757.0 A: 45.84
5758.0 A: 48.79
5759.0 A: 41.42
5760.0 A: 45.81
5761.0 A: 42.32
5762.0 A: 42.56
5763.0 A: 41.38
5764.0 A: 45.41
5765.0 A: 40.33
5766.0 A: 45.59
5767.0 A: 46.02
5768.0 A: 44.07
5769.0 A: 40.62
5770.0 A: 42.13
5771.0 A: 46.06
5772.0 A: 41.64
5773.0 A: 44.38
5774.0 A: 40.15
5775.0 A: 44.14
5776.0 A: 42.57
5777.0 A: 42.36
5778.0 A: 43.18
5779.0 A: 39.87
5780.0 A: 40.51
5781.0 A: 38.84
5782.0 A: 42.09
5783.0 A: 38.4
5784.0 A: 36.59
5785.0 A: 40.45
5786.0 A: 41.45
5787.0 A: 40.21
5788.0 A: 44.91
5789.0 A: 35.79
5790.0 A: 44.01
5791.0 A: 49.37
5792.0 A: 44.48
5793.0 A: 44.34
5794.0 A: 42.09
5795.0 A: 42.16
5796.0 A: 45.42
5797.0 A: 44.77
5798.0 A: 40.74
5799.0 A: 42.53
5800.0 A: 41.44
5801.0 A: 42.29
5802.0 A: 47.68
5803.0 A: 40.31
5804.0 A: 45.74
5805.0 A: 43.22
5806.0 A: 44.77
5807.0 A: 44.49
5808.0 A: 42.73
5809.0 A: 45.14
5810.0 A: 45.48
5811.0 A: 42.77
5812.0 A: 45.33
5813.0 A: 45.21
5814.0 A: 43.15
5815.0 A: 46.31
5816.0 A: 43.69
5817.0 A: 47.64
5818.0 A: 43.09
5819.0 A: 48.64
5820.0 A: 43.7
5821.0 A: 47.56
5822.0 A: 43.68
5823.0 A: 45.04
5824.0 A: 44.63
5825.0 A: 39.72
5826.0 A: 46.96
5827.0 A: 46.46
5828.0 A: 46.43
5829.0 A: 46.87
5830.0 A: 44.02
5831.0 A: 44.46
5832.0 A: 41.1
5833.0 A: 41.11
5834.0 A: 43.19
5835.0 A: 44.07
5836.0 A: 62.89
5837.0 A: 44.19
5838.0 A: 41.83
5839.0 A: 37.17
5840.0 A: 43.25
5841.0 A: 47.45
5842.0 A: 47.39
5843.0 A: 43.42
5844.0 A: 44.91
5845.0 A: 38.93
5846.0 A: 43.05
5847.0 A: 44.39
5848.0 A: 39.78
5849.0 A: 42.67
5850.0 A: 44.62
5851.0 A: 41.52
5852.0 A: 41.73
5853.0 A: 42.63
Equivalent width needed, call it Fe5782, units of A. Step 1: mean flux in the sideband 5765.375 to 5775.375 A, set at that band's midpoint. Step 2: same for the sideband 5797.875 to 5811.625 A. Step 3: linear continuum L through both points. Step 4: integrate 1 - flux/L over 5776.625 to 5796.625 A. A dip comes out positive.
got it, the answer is 0.8 A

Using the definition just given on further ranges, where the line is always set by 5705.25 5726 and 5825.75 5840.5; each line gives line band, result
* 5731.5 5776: -0.3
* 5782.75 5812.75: 0.6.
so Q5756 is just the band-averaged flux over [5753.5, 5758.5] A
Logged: 44.2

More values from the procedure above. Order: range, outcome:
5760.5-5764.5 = 42.9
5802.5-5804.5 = 43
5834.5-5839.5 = 46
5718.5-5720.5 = 40.7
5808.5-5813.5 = 44.8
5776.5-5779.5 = 41.8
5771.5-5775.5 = 42.6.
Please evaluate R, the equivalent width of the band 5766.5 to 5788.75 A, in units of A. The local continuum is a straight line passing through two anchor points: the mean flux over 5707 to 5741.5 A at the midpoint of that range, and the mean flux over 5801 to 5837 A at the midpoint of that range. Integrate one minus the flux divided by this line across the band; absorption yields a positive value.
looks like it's 1.0 A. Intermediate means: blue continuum 42.2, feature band 41.8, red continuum 45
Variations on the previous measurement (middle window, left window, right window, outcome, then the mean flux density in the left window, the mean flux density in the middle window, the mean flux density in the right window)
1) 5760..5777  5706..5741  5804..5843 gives 0.1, 42.1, 43.1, 44.9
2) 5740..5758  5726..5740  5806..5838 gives 0.2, 42.6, 42.7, 45.1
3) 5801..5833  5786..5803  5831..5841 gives -0.6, 43.1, 44.6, 44.5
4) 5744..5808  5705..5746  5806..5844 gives 1.0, 42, 42.8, 44.9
